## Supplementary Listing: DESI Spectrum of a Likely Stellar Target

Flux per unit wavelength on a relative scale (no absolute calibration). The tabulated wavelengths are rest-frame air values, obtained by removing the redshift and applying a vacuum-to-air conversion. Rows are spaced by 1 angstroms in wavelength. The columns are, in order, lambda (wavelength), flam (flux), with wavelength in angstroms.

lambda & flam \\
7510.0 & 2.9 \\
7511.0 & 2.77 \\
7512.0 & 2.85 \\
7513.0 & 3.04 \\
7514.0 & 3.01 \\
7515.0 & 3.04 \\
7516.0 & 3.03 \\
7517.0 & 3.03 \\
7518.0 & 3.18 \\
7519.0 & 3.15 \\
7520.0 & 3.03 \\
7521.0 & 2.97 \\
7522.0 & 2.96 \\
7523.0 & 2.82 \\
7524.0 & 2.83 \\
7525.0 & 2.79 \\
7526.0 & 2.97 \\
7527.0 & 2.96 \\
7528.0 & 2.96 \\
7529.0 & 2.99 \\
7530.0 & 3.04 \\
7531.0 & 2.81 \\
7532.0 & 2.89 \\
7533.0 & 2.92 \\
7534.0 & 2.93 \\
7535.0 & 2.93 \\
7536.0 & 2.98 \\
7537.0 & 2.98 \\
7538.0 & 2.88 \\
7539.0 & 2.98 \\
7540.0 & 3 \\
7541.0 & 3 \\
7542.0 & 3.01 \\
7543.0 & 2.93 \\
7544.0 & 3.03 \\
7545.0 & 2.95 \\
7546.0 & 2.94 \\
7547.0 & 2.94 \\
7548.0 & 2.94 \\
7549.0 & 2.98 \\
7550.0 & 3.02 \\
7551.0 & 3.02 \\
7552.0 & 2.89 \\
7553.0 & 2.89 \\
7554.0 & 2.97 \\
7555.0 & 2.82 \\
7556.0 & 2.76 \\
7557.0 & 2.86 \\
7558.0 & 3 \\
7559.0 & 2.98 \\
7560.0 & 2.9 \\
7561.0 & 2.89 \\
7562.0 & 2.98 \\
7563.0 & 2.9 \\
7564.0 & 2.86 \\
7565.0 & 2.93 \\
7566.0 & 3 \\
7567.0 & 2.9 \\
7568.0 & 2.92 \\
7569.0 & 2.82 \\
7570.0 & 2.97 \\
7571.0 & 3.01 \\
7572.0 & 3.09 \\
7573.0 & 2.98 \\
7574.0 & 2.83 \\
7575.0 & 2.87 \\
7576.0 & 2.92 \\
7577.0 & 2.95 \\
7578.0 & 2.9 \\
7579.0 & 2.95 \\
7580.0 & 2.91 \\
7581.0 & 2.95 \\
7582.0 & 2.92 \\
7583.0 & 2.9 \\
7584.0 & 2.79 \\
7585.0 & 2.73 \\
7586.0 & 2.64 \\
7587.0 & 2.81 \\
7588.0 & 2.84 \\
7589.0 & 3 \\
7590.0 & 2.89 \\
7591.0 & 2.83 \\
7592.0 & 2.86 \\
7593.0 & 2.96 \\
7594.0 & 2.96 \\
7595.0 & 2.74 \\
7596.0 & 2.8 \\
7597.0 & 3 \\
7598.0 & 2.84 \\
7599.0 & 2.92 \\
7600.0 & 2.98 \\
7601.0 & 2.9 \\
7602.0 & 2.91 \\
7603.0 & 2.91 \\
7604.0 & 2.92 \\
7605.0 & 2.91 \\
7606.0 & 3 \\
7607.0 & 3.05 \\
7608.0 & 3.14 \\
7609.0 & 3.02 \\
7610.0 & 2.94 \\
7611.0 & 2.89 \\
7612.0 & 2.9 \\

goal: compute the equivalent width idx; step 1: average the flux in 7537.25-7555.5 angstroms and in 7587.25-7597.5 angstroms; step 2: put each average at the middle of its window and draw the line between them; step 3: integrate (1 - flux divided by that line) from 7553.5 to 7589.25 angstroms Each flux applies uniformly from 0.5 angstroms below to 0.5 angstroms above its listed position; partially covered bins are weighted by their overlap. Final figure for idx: 0.2 angstroms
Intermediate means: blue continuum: 2.96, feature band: 2.9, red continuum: 2.89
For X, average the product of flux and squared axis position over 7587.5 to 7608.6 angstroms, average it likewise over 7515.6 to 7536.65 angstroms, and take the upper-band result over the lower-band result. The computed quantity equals 1.01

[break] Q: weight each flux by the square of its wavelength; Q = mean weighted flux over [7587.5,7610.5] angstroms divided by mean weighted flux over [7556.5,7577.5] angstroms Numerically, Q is 1.0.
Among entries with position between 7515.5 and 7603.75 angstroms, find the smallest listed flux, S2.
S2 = 2.64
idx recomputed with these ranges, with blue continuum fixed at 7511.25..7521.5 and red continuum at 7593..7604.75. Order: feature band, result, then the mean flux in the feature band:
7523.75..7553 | 0.44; 2.95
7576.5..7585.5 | 0.12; 2.89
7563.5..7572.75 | 0.01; 2.95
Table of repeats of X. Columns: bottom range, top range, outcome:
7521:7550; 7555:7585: 1.00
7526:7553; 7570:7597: 0.99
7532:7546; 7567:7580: 1.00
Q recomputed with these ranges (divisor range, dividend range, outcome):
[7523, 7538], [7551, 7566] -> 1.00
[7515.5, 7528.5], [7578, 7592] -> 0.98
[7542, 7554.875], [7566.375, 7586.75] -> 0.99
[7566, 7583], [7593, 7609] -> 1.01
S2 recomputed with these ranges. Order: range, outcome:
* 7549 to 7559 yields 2.76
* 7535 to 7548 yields 2.88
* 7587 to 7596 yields 2.74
